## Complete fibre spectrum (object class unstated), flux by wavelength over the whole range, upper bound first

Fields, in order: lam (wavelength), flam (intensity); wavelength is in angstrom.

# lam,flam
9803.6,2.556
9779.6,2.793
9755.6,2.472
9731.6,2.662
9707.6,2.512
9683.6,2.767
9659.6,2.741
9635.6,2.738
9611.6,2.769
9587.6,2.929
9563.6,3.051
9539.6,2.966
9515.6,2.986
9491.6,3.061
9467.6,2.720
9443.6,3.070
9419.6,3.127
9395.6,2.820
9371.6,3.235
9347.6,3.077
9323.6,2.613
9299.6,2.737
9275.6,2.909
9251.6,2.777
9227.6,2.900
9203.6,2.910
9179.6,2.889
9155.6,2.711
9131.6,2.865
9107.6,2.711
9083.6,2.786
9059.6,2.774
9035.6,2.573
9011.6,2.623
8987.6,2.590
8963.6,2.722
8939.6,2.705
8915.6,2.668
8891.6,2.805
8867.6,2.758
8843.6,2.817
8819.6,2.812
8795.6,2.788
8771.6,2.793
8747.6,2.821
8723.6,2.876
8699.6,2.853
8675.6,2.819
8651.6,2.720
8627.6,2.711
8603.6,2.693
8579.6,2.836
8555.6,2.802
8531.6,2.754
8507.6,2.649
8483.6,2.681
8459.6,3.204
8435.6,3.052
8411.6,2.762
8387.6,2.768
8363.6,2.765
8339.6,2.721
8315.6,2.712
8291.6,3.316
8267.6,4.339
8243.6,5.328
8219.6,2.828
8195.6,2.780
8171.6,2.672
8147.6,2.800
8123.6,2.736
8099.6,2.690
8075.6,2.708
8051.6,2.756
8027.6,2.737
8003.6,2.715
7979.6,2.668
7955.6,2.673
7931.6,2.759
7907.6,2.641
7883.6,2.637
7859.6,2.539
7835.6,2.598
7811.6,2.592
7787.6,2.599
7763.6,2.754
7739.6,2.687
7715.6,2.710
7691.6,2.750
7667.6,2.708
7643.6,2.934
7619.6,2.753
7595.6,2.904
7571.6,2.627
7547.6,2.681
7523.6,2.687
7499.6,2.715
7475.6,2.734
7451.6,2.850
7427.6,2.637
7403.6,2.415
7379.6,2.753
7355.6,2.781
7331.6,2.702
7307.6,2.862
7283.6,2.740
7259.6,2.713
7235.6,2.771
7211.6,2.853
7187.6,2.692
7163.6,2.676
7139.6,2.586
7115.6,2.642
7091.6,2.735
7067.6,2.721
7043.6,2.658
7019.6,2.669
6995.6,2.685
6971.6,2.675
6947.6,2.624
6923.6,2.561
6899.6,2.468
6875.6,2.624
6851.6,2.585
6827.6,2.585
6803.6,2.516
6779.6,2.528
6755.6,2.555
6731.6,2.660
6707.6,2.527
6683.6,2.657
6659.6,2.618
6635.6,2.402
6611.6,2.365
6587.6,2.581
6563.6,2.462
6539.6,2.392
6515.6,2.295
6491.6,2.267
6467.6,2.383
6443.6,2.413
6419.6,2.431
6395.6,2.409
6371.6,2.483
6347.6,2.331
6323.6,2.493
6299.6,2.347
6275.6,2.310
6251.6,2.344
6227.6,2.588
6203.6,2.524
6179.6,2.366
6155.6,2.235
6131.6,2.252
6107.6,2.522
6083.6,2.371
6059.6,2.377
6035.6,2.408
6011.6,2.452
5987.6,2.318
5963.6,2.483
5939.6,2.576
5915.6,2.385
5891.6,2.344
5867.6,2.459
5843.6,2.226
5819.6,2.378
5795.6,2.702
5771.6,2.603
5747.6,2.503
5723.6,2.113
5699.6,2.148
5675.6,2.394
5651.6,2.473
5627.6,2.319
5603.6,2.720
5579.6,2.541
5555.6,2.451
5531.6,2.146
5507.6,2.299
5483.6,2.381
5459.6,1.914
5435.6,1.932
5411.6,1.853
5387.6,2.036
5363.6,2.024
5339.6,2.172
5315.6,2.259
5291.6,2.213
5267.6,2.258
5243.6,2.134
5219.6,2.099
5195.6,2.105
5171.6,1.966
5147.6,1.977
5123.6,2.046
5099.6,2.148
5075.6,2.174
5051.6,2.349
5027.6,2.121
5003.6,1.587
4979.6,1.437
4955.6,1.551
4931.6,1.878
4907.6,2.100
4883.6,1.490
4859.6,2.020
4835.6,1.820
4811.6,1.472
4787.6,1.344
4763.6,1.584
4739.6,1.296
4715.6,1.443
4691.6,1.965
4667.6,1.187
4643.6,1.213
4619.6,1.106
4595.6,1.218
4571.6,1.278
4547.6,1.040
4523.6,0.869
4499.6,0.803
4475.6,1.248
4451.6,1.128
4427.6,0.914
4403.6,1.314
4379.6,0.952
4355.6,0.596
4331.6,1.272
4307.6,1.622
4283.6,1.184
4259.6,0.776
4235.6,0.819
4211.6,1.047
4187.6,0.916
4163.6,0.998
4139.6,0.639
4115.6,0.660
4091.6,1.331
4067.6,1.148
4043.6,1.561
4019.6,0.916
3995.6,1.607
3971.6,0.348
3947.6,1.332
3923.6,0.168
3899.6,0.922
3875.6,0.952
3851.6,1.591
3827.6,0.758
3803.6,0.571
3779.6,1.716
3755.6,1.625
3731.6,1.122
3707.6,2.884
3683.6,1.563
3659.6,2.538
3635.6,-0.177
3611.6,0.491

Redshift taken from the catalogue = 0.26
